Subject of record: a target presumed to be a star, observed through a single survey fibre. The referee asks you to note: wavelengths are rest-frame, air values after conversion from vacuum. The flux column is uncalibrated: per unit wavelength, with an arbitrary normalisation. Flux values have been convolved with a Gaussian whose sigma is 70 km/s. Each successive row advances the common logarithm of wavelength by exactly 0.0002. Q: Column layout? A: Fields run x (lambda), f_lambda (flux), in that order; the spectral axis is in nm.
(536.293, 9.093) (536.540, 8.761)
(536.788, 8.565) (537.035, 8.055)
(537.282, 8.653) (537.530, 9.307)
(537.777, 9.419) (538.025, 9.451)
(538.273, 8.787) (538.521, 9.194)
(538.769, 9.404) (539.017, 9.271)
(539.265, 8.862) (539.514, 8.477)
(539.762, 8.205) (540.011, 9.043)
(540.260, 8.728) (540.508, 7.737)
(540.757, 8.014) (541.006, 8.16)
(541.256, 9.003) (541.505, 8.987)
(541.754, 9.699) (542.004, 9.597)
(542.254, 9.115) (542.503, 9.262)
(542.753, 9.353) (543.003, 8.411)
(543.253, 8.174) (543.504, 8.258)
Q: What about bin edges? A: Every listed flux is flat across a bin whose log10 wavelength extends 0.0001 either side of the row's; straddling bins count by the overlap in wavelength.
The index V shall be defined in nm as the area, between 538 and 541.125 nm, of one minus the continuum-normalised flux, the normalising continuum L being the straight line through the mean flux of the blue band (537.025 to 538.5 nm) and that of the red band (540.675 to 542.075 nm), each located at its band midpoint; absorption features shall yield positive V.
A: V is 0.096 nm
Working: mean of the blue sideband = 9.03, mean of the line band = 8.7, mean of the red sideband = 8.91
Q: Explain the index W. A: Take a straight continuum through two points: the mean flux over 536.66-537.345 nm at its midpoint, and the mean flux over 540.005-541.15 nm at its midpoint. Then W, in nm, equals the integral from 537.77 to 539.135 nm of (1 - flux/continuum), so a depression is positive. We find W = -0.15 nm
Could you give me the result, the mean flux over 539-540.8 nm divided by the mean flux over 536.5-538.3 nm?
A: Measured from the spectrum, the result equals 1.0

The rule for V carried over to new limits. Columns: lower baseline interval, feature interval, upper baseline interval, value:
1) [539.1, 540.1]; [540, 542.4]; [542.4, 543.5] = -0.03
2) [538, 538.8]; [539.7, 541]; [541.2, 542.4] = 0.13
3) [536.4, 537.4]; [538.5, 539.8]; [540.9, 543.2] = -0.03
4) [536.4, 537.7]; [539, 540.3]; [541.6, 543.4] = 0.02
